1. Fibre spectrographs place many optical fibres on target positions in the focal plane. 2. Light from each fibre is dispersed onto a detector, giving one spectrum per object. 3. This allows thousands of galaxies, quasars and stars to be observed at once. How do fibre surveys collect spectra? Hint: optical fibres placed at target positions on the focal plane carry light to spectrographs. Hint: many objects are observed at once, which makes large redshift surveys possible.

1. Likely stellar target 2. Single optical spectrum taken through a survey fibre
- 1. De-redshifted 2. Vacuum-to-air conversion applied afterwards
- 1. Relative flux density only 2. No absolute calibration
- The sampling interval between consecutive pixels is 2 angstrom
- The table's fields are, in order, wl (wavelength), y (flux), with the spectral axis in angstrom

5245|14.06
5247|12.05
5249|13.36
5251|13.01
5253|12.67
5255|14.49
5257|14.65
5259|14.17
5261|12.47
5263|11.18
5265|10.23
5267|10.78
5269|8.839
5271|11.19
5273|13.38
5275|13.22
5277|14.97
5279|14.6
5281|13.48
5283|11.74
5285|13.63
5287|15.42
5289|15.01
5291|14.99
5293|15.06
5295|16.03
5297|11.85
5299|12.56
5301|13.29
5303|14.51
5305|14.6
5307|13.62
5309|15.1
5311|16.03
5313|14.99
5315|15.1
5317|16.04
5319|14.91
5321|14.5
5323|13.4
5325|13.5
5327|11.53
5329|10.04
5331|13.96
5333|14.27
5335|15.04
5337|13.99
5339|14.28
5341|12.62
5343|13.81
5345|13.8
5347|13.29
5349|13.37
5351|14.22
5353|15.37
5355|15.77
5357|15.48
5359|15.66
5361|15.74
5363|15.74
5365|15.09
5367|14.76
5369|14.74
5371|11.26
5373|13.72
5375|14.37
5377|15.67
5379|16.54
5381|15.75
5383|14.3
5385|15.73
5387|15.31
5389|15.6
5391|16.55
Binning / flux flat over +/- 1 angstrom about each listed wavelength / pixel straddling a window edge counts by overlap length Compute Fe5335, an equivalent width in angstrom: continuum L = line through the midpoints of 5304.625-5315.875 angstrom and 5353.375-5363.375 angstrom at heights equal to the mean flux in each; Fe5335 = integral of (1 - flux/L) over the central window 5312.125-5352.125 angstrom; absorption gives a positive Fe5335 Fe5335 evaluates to 3.71 angstrom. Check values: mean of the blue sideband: 14.9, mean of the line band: 13.8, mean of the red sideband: 15.7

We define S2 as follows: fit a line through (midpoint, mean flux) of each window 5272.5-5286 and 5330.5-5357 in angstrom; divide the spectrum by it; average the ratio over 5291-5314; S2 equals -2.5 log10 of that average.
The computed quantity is -0.04 mag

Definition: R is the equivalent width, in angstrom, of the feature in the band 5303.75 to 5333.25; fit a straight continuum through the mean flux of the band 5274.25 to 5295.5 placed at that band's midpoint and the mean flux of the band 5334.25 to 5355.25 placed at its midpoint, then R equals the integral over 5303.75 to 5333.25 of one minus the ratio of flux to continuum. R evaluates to 0.2 angstrom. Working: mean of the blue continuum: 14.4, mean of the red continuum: 14.1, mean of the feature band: 14.1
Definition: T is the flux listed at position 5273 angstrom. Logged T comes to 13.38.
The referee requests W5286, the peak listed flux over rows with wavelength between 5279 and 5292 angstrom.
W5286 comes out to 15.42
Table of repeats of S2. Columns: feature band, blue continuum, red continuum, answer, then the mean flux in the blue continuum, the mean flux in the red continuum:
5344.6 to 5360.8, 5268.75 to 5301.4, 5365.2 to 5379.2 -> -0.04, 13.6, 14.4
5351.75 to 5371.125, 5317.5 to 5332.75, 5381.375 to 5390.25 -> -0.05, 13.3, 15.3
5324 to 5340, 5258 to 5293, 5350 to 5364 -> 0.10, 13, 15.4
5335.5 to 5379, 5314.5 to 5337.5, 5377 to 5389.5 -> 0.02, 13.8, 15.5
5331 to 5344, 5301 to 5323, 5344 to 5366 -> 0.06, 14.8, 14.9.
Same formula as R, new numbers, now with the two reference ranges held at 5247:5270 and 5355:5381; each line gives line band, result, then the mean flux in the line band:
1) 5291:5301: -0.5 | 13.9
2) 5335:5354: 0.6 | 13.9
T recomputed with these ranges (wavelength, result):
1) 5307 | 13.62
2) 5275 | 13.22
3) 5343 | 13.81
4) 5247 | 12.05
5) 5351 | 14.22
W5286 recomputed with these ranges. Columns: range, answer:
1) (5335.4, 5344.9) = 14.28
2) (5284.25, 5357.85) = 16.04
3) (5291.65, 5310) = 16.03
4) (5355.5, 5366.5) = 15.74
